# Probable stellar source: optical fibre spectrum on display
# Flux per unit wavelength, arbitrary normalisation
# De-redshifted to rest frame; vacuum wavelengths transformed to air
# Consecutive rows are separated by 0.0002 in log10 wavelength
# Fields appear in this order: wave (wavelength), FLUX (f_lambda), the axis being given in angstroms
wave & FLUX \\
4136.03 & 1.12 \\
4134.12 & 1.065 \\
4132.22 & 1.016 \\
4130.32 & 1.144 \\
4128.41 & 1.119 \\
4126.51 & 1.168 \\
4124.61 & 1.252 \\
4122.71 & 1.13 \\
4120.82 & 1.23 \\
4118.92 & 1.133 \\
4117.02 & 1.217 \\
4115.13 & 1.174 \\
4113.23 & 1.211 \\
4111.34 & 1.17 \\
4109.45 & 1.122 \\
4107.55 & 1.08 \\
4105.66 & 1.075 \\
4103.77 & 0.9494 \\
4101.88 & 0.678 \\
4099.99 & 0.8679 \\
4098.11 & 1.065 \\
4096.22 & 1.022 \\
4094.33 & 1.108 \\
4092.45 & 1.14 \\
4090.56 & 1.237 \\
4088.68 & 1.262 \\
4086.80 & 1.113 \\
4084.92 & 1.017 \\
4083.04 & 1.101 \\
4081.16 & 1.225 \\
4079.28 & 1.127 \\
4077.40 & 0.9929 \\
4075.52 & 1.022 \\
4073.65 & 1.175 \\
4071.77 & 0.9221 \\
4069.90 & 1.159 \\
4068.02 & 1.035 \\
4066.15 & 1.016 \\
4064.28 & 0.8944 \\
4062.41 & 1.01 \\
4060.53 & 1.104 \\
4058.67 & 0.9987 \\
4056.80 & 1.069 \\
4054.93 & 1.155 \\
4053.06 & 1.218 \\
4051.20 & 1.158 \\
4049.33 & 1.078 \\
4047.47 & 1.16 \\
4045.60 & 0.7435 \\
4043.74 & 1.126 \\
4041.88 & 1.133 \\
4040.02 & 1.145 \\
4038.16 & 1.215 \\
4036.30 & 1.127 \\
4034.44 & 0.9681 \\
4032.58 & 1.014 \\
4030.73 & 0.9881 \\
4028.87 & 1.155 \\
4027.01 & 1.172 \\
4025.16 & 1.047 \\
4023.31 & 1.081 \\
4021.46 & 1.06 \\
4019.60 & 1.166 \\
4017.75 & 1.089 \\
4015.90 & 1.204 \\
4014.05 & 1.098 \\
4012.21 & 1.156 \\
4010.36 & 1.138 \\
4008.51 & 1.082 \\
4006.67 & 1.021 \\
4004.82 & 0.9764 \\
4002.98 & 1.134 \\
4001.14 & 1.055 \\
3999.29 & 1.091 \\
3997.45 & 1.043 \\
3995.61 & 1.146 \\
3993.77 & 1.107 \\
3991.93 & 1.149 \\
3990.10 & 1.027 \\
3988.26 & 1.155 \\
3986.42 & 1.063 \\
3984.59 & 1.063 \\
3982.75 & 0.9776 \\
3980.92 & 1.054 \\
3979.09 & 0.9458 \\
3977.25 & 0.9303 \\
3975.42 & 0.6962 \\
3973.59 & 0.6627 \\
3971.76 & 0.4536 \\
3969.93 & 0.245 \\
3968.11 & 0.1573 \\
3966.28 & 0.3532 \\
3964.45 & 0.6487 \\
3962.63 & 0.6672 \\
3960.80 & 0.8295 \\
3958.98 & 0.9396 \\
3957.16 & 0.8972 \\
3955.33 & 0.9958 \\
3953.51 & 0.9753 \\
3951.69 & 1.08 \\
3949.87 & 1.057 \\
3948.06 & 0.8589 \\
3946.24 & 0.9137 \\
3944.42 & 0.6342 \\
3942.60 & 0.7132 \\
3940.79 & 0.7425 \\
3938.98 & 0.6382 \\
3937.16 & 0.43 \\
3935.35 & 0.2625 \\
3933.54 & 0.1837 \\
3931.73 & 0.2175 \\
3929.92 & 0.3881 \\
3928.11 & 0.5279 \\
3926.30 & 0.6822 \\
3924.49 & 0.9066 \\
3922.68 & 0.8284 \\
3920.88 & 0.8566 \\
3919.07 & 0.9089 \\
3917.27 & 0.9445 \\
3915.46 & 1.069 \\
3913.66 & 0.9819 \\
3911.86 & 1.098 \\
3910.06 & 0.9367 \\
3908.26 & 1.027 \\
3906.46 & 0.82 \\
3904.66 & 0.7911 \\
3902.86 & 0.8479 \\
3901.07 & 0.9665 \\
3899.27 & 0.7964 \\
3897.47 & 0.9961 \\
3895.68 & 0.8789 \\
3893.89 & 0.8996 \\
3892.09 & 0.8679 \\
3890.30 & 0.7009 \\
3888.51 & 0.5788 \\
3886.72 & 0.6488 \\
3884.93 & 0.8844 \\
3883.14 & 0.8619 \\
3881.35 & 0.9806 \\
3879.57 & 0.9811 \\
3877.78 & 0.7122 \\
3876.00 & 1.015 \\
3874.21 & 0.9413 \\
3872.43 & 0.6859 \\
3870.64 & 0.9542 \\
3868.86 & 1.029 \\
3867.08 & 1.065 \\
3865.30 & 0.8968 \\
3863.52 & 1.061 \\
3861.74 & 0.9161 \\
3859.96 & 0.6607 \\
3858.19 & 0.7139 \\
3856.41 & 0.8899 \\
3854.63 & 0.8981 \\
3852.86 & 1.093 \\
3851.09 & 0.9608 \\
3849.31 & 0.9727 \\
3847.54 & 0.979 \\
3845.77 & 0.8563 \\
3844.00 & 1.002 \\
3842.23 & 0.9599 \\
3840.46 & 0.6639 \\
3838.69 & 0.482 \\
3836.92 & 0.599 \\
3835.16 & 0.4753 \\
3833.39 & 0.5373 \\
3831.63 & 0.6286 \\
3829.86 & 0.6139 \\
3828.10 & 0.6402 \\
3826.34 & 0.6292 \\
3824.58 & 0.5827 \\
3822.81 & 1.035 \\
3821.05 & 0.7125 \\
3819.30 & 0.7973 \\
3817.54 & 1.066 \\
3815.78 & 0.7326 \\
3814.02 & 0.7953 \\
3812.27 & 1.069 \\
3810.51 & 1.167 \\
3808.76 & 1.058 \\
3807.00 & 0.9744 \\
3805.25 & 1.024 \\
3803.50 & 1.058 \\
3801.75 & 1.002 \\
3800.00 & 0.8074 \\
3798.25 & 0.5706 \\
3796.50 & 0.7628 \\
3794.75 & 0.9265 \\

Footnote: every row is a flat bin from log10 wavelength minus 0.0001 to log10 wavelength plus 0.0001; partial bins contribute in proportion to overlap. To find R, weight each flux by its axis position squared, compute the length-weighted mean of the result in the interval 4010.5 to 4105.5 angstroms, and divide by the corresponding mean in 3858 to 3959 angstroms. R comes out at 1.41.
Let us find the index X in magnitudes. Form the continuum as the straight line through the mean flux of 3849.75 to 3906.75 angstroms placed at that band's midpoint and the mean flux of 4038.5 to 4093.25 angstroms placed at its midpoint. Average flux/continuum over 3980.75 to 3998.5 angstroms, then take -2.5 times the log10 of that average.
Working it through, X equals -0.08 mag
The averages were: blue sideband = 0.876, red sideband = 1.09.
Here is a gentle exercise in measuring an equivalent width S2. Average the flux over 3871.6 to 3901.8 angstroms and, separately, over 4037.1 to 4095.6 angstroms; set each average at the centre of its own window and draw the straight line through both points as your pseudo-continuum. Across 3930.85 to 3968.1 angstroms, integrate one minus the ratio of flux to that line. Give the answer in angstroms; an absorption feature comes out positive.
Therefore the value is 9.8 angstroms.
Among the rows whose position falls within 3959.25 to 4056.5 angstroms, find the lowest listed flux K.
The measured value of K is 0.1573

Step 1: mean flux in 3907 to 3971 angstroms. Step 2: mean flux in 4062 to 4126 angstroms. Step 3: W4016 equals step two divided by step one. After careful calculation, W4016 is 1.49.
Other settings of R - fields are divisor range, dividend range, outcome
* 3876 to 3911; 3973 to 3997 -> 1.23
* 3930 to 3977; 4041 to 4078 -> 1.72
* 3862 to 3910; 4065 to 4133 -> 1.38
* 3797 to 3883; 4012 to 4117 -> 1.42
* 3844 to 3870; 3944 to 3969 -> 0.89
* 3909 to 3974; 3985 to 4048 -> 1.58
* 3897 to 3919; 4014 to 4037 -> 1.23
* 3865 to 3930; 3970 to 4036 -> 1.24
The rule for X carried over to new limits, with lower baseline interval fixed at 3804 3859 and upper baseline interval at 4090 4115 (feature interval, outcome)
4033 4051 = -0.08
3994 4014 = -0.12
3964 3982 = 0.47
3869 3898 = 0.02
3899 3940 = 0.21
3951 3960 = -0.05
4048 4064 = -0.08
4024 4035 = -0.07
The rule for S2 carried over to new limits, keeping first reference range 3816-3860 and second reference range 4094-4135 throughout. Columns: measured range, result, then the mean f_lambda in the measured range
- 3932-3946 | 5.86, 0.521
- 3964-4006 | 3.06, 0.879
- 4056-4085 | -0.39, 1.06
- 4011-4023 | -1.78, 1.13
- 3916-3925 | -0.24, 0.895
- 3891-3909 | -0.77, 0.886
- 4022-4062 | -3.09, 1.09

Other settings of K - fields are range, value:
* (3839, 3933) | 0.2175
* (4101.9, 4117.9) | 0.9494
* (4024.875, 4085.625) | 0.7435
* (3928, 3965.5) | 0.1837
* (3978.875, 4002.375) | 0.9458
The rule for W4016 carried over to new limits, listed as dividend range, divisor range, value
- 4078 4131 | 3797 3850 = 1.36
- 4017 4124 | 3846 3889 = 1.22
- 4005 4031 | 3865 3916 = 1.24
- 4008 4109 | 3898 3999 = 1.33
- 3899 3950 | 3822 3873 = 0.93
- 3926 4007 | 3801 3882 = 0.93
